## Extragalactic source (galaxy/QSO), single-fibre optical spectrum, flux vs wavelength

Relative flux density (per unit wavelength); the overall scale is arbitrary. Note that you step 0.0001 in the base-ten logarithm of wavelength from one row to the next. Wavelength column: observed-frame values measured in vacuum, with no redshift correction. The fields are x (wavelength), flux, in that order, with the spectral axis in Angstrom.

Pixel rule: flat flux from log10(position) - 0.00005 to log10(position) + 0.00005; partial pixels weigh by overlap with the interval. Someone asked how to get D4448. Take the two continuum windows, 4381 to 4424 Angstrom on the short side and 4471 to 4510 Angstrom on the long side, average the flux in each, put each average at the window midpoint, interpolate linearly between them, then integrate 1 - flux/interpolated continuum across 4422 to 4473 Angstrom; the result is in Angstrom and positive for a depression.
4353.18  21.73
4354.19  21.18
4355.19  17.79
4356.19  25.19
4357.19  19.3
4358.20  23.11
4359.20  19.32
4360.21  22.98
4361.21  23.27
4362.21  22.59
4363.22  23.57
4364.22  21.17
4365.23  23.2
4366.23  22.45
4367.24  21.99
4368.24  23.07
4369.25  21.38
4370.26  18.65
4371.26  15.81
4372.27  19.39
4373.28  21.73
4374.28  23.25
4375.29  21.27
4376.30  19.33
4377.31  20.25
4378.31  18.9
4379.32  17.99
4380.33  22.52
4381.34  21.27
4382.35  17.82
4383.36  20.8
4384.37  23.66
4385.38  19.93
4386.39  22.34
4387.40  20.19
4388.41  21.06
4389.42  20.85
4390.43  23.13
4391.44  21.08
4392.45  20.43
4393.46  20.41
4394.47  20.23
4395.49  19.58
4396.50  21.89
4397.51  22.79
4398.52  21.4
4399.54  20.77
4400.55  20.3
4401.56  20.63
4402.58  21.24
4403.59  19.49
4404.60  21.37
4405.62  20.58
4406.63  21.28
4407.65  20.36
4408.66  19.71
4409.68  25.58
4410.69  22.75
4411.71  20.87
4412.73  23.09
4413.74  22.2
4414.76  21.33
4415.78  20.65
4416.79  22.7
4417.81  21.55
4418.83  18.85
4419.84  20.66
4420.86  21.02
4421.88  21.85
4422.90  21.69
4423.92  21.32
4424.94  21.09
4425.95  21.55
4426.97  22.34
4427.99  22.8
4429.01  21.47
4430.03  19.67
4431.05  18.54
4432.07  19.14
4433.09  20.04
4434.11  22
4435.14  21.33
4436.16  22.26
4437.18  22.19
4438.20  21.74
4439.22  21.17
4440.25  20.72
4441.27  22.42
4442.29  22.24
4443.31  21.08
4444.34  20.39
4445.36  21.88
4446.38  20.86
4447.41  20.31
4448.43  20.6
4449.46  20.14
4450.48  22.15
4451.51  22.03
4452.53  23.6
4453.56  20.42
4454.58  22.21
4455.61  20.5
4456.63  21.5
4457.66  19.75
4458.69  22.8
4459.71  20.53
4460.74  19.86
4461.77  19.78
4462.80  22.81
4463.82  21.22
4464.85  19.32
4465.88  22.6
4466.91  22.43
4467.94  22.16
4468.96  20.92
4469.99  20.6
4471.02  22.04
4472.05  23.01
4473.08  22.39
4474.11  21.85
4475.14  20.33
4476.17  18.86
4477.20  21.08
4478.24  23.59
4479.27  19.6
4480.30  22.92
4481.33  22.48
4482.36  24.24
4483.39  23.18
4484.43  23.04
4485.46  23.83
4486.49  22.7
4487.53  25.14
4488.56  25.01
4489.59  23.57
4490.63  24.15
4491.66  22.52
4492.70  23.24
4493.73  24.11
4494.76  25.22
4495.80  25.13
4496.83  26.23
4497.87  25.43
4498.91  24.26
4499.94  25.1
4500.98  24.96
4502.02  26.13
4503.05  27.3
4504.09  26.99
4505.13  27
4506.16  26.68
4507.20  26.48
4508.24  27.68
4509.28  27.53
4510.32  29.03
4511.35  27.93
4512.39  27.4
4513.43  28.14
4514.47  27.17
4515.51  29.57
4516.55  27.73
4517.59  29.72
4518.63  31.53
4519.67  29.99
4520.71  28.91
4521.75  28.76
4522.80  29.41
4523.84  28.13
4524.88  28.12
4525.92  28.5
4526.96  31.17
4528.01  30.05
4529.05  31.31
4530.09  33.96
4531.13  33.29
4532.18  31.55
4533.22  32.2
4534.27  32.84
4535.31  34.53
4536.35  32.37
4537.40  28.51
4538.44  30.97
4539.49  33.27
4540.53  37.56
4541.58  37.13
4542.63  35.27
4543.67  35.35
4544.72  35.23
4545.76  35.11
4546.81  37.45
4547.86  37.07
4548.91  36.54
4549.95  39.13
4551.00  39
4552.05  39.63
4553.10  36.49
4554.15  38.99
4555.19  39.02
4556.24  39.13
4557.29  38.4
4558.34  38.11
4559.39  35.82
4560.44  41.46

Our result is 3.09 Angstrom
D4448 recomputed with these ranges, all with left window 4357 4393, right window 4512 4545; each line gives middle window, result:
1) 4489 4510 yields 2.7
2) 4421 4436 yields 2.2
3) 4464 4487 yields 4.8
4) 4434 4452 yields 2.9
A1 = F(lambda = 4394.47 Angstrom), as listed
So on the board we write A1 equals 20.23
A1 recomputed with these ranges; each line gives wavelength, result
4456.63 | 21.5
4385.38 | 19.93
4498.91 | 24.26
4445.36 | 21.88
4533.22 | 32.2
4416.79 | 22.7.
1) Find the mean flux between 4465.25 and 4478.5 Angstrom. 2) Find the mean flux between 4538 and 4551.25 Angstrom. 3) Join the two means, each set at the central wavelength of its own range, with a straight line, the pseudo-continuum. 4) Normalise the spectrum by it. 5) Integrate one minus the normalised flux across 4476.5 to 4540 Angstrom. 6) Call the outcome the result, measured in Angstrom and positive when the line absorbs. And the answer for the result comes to 3.4 Angstrom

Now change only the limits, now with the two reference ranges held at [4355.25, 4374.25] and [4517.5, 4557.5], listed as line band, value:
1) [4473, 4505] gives 6.9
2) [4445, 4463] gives 4.3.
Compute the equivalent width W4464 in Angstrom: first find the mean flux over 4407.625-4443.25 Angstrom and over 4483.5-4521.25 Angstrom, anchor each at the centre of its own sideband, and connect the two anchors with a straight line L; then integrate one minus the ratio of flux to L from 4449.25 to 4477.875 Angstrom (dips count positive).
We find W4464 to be 3.0 Angstrom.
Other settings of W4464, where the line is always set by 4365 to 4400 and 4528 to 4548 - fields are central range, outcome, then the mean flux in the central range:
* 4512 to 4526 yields 1.5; 28.8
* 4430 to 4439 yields 1.6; 20.8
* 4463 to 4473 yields 2.3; 21.7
